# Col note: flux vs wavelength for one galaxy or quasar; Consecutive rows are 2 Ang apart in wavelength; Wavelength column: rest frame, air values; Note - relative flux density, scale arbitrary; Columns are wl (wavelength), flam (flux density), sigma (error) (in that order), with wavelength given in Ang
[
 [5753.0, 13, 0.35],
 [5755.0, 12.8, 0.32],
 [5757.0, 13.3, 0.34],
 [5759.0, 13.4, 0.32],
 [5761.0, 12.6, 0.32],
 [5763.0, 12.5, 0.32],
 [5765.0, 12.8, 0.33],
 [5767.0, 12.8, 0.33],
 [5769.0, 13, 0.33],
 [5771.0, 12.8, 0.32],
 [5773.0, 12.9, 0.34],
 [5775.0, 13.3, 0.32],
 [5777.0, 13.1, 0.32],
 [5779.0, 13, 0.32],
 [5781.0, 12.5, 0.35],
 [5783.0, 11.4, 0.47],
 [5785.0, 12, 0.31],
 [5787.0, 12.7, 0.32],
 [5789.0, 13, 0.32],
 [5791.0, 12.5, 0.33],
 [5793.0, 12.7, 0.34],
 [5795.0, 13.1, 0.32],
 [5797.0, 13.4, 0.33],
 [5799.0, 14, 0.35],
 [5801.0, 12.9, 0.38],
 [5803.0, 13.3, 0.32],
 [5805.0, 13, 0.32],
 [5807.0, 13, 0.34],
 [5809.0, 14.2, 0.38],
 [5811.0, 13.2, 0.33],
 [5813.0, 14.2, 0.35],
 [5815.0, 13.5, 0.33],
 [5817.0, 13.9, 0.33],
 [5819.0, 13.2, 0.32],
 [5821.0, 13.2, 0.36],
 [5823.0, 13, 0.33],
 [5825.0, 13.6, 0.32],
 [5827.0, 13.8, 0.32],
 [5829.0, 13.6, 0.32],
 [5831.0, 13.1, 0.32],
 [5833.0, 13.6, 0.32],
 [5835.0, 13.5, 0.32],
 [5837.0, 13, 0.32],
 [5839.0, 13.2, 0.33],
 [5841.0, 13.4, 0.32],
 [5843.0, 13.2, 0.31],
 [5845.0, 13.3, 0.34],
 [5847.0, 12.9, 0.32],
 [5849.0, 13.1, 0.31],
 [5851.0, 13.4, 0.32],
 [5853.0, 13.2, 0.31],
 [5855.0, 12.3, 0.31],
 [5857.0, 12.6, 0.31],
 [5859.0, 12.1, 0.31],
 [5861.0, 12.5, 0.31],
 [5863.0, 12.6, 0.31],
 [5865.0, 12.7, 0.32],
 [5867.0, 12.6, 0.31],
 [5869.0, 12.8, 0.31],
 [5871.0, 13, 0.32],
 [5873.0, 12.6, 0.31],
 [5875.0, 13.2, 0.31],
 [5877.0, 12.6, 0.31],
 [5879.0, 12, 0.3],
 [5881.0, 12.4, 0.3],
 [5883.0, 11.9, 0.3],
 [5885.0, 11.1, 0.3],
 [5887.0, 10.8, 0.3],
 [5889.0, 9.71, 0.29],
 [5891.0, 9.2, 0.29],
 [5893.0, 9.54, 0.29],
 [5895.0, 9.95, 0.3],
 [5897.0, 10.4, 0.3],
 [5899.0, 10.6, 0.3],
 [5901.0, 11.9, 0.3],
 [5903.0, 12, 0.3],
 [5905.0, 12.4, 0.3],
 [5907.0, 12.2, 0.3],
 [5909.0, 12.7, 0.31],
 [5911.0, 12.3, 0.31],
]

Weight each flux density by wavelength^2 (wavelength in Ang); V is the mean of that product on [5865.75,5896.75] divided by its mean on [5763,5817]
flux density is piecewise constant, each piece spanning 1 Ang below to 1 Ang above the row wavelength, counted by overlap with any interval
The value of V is 0.9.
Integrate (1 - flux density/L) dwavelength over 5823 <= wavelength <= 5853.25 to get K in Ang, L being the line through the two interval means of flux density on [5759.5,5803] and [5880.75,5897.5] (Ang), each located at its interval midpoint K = -4.5 Ang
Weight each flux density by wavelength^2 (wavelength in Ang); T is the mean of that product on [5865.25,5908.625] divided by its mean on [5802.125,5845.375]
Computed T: 0.88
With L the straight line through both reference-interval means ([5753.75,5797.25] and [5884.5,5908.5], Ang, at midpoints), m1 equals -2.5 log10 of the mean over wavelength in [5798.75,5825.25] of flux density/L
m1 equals -0.10 mag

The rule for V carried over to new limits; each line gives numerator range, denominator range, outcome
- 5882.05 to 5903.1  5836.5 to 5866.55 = 0.83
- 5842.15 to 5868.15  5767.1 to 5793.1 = 1.04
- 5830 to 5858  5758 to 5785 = 1.06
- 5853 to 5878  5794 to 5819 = 0.96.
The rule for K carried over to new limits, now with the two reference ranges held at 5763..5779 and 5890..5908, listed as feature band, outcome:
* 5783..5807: -0.7 Ang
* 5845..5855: -1.2 Ang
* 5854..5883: -2.9 Ang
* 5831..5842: -1.3 Ang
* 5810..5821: -1.2 Ang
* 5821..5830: -1.0 Ang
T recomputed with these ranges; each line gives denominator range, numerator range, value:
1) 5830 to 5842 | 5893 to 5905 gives 0.84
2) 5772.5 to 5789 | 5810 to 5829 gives 1.08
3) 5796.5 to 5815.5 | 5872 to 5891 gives 0.89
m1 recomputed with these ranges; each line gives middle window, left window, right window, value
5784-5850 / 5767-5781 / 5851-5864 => -0.04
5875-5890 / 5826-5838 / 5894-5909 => 0.03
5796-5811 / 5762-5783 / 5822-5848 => -0.03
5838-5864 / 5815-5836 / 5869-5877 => 0.02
